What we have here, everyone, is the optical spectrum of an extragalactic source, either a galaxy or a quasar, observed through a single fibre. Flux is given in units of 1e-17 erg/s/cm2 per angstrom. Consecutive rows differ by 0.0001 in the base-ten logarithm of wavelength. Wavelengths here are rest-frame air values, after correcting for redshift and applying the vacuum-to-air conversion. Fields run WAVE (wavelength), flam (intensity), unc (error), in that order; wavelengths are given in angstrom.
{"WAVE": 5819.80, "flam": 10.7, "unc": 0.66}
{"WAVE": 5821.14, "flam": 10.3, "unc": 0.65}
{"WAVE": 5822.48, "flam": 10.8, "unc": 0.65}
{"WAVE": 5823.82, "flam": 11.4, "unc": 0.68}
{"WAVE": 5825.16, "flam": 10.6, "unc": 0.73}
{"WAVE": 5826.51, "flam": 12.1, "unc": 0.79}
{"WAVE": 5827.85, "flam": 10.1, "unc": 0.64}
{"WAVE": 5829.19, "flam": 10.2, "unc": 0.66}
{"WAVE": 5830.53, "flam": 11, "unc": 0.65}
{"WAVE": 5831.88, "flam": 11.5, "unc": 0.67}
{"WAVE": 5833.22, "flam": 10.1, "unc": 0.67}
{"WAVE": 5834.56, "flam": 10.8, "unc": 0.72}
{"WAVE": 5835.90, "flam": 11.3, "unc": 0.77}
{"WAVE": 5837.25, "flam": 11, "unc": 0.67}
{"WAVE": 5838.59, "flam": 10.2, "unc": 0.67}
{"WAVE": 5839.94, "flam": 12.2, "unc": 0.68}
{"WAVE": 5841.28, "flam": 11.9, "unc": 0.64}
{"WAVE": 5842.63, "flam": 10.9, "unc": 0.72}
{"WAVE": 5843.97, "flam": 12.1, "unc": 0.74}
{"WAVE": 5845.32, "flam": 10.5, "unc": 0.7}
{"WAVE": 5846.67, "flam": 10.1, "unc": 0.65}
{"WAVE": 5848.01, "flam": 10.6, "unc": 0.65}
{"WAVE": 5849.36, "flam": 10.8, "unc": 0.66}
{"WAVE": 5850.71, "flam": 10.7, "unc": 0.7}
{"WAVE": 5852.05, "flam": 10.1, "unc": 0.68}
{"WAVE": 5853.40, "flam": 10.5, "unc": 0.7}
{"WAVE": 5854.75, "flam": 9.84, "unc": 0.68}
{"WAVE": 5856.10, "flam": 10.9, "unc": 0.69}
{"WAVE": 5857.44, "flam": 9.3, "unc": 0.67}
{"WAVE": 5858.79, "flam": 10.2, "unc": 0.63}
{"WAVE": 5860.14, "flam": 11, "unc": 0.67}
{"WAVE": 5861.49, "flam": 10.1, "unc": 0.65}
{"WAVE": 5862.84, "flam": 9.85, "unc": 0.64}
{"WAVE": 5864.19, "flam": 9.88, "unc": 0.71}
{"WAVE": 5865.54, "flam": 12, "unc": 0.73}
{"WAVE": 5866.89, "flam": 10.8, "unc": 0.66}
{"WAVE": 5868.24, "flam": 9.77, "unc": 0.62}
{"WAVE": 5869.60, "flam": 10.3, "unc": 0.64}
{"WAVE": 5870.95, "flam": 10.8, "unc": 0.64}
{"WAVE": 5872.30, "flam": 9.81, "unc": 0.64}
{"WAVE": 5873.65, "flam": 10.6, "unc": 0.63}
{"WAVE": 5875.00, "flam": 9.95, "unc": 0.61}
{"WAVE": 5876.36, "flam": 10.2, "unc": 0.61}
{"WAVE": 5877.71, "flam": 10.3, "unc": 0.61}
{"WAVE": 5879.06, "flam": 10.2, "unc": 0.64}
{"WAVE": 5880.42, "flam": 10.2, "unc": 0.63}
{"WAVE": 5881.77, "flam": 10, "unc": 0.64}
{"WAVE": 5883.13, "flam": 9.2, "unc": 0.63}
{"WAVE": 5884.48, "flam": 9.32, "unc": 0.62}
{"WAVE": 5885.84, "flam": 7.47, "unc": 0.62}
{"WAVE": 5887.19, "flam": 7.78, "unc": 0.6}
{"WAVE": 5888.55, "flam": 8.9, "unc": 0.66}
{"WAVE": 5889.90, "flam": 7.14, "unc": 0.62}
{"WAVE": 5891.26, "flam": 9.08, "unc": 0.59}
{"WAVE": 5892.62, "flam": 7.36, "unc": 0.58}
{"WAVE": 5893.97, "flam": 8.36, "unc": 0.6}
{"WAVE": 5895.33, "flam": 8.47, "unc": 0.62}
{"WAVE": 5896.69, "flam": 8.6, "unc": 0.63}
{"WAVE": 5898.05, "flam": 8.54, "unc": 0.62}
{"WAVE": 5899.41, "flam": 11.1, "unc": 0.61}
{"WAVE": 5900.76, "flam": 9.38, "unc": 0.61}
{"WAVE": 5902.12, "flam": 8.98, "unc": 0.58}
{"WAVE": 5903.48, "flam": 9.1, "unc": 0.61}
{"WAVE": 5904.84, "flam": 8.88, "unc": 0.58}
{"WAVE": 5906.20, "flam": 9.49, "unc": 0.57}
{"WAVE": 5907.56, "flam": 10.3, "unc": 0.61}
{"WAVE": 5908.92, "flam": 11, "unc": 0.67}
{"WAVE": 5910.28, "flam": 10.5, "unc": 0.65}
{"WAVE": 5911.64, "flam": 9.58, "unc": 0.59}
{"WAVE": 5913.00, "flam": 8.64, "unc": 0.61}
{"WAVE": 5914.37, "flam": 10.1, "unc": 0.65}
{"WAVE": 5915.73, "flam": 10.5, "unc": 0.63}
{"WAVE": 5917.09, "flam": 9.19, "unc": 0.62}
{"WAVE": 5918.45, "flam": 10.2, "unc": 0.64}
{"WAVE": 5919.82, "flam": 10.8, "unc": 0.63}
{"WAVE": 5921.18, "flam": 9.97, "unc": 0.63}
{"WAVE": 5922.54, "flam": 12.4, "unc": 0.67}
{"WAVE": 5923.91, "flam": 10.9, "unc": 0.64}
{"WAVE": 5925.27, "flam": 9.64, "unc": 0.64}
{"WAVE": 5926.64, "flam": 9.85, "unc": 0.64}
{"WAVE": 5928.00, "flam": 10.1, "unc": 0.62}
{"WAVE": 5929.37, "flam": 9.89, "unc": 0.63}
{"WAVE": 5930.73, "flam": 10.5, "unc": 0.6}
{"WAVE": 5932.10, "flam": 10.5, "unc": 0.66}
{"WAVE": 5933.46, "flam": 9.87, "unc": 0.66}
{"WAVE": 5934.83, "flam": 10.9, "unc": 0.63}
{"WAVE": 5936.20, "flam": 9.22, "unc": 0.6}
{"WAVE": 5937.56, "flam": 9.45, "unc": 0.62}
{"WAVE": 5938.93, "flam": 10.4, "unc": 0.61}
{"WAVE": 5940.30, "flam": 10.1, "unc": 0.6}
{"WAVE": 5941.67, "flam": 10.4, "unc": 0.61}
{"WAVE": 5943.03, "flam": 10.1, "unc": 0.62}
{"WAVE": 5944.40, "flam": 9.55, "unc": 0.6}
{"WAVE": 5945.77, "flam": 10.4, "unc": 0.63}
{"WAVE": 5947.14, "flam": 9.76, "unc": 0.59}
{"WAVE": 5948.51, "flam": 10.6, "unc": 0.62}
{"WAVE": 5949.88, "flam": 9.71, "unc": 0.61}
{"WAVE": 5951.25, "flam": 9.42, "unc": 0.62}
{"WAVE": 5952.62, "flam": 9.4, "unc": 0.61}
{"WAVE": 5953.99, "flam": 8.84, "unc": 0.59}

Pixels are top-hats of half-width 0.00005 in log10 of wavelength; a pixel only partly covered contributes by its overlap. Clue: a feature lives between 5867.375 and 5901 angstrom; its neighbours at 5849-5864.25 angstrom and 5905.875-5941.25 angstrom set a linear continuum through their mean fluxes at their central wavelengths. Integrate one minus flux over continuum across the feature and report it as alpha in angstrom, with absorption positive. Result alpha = 3.0 angstrom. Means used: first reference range 10.3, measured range 9.32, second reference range 10.2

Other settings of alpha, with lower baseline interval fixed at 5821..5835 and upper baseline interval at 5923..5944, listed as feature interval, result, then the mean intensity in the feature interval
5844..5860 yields 0.38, 10.4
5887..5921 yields 3.34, 9.31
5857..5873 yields 0.38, 10.3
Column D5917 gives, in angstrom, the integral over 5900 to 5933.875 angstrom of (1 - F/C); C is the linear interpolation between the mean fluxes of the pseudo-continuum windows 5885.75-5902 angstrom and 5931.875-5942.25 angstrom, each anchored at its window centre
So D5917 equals -2.3 angstrom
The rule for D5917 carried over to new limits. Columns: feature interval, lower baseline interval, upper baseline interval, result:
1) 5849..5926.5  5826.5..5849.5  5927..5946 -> 5.2 angstrom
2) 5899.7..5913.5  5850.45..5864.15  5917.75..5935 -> 1.0 angstrom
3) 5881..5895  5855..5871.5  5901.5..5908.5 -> 1.9 angstrom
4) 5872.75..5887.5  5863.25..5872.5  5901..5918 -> 0.9 angstrom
